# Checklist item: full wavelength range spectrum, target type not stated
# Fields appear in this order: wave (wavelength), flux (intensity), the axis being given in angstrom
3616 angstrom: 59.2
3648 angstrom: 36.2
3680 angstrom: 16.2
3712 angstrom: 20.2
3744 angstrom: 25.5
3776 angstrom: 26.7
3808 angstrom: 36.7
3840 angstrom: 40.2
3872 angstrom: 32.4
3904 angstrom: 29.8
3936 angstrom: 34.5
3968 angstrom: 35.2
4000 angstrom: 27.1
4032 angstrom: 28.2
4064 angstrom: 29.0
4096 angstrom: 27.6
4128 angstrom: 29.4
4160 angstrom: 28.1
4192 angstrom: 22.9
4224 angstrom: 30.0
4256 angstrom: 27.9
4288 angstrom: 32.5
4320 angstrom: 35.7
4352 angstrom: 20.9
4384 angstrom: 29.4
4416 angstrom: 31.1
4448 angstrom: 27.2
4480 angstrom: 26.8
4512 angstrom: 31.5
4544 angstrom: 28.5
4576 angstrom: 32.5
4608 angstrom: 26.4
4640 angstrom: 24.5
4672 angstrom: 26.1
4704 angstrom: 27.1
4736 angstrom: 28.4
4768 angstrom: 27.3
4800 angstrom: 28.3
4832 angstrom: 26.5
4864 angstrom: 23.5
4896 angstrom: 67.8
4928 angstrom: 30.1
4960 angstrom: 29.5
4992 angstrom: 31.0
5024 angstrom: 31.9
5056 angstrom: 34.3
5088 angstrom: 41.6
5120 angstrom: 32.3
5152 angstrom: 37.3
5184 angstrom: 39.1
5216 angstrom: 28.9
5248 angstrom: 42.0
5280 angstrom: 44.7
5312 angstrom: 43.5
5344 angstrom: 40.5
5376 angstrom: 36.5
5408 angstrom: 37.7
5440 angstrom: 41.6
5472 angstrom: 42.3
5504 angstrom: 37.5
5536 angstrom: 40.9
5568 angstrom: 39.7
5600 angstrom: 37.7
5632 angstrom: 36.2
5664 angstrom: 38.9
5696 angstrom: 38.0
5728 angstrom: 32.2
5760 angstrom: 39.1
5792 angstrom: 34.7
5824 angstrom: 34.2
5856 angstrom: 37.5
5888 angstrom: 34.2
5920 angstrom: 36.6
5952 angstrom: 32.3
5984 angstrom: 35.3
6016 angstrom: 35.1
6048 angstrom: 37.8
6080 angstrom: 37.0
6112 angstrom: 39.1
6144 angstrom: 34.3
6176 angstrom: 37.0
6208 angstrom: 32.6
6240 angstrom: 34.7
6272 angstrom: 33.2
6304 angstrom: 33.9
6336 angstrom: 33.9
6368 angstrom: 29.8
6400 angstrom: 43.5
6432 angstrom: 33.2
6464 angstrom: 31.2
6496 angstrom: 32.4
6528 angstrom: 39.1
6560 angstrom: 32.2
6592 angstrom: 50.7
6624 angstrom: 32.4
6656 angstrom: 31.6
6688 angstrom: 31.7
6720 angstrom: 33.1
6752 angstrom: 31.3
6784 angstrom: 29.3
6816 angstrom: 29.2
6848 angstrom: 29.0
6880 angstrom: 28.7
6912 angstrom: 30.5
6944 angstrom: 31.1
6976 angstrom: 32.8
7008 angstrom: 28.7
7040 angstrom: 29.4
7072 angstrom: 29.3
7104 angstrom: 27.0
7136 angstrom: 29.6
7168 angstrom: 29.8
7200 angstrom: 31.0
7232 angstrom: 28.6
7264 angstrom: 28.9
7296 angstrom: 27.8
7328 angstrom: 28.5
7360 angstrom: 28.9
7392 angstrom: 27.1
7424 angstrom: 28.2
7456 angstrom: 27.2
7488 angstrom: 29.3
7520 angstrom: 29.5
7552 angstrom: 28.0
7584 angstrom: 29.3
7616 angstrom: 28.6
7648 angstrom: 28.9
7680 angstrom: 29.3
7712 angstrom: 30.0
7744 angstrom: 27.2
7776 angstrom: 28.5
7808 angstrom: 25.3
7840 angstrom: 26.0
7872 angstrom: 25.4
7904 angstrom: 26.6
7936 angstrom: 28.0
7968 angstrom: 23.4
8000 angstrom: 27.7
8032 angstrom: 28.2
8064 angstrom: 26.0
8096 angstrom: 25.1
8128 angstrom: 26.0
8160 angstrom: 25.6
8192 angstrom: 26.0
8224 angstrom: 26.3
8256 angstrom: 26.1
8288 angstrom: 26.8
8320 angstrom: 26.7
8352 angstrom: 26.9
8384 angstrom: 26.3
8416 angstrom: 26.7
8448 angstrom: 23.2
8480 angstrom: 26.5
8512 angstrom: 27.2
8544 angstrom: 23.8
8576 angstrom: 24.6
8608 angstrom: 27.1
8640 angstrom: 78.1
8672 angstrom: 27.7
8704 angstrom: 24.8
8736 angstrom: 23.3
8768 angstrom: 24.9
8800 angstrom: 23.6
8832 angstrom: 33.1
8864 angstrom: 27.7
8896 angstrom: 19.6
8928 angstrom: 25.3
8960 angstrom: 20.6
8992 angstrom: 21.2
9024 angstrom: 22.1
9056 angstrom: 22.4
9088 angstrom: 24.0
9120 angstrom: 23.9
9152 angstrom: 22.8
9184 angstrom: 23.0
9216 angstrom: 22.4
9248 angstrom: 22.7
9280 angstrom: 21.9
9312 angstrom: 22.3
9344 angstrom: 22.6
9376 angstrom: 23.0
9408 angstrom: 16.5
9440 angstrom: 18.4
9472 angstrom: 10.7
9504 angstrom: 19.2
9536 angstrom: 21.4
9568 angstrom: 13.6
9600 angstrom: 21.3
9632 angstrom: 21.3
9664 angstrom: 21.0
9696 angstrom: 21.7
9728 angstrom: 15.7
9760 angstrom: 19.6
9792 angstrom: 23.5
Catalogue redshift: 0.31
